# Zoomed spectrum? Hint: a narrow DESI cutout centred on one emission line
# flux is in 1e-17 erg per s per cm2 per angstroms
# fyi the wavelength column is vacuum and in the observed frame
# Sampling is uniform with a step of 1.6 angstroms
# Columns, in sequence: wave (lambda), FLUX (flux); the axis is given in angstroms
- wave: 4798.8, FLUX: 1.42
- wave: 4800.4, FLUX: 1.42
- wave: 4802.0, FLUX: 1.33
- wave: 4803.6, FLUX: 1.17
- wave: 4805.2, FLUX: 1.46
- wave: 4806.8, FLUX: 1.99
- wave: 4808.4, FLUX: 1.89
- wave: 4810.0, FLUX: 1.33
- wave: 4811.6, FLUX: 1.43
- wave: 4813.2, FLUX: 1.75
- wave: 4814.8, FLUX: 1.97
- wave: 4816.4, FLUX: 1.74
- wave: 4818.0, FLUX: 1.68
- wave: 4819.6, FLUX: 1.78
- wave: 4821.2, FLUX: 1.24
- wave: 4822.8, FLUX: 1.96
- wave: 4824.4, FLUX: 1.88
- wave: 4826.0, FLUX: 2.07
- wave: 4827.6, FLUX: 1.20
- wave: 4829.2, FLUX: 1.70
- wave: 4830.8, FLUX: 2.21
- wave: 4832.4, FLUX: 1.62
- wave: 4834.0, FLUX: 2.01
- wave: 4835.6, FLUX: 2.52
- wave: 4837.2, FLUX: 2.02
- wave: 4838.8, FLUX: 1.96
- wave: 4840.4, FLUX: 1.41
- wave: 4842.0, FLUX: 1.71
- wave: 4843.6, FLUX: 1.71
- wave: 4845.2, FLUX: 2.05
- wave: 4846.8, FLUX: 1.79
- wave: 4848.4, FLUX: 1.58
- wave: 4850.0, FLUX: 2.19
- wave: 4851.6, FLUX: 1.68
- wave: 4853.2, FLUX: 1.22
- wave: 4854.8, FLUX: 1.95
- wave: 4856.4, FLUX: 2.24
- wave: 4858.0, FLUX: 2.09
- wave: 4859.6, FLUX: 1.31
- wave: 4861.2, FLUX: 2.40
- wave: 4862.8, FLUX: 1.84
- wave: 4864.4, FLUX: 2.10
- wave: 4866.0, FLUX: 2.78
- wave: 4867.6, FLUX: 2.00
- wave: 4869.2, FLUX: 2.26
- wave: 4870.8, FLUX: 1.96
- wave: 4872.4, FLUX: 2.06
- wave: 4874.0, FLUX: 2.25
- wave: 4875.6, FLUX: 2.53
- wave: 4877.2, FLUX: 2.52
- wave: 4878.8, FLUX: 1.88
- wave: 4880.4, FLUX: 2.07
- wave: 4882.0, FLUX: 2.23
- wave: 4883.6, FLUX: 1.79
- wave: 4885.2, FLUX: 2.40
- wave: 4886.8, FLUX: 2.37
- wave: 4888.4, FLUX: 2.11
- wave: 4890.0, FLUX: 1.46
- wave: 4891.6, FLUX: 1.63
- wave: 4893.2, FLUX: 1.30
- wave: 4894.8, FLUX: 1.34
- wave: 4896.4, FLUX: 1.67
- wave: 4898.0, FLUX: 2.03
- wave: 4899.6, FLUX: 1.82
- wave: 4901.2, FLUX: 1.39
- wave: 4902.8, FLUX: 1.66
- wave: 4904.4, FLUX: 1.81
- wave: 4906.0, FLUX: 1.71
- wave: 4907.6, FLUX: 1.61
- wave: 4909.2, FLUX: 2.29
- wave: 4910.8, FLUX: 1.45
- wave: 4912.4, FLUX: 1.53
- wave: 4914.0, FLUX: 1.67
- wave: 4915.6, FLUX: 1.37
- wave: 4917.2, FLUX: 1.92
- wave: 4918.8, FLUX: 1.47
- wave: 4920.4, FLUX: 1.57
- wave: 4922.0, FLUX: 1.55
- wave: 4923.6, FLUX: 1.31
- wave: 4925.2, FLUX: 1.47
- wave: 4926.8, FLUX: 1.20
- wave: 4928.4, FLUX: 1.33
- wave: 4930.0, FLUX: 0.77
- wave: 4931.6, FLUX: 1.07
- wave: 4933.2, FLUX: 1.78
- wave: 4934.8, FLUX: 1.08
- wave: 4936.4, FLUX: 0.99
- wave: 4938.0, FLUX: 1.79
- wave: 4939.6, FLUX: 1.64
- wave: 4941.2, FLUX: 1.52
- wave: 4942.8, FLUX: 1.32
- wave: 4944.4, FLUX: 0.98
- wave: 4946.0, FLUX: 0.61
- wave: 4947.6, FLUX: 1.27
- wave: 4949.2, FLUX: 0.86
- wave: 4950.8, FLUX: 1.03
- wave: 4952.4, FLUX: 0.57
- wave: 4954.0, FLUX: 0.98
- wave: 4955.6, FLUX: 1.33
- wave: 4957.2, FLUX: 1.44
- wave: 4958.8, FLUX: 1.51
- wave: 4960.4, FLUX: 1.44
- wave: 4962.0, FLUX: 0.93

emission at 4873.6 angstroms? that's C III]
